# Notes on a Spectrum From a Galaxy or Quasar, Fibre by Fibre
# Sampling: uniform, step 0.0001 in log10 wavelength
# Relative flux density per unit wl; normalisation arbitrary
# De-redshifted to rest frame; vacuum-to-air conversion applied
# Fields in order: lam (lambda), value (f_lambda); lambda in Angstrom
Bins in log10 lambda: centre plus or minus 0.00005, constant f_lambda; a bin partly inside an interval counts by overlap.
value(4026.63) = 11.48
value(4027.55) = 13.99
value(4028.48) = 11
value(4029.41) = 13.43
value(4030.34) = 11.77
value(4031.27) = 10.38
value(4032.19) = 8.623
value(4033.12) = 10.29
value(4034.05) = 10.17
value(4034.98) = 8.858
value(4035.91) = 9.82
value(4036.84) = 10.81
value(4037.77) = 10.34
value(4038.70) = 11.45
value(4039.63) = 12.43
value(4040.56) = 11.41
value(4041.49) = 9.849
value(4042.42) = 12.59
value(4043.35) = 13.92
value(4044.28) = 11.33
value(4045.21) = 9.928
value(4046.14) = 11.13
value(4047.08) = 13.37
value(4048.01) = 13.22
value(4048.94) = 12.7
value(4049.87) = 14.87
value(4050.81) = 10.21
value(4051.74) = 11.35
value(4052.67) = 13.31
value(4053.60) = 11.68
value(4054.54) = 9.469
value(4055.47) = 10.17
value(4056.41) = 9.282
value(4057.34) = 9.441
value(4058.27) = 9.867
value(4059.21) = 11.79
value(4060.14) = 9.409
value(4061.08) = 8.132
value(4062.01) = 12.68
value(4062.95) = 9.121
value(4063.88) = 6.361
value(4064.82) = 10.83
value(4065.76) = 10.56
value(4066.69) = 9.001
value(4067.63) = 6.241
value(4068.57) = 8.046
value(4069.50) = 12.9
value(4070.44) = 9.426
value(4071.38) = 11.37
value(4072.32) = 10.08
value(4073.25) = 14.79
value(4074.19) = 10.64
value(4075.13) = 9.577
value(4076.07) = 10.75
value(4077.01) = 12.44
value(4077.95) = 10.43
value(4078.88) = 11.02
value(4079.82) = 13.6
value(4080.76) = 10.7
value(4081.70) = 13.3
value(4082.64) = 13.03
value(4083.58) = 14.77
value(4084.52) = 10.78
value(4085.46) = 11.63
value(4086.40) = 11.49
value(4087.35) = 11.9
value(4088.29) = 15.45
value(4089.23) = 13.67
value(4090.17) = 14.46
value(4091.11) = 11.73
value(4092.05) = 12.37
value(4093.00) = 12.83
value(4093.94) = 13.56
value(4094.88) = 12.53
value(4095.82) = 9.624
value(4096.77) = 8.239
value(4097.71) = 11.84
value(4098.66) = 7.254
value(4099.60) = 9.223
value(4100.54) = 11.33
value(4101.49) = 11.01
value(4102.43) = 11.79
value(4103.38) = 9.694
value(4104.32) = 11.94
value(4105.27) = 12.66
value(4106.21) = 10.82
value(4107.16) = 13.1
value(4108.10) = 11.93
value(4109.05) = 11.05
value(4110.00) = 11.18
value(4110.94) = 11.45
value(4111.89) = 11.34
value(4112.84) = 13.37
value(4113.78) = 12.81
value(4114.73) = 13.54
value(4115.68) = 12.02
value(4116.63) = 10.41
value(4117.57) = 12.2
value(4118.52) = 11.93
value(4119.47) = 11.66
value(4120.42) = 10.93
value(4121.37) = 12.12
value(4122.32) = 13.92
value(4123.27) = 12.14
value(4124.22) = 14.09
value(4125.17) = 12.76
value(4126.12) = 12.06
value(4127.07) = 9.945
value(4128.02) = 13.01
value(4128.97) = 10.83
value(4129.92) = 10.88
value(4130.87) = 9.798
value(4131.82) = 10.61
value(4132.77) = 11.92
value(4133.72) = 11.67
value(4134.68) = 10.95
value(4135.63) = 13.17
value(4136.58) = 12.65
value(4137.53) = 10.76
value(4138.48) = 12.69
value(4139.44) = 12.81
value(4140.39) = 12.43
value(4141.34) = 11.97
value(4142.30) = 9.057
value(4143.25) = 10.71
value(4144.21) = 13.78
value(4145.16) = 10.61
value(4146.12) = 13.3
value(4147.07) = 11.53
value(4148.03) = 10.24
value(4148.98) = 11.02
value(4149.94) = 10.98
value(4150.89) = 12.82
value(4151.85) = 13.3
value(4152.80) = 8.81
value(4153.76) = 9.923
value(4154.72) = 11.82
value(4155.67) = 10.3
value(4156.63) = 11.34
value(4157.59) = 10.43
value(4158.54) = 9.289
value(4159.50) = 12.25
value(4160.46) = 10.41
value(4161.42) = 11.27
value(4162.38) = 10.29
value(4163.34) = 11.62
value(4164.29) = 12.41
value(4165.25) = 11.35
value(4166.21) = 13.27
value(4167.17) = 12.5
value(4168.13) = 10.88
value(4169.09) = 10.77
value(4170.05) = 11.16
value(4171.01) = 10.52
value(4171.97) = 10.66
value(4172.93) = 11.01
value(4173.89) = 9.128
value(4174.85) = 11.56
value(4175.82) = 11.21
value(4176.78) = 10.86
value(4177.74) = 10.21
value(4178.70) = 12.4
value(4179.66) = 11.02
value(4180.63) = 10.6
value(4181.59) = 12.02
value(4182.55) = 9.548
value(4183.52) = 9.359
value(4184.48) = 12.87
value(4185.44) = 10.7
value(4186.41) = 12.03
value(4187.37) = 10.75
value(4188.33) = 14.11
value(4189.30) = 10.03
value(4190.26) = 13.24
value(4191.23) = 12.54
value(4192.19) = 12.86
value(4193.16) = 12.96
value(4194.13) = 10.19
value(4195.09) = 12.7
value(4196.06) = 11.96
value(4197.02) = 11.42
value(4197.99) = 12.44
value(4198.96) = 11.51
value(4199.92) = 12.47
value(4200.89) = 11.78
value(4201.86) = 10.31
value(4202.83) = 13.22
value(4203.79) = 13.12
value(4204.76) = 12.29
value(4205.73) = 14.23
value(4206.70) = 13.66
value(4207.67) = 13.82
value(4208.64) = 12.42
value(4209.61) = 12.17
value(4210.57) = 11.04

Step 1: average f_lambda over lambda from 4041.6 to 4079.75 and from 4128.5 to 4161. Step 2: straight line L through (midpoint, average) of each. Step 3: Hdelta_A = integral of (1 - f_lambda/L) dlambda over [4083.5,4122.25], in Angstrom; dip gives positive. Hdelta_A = -2.4 Angstrom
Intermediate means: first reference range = 10.9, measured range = 11.8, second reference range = 11.3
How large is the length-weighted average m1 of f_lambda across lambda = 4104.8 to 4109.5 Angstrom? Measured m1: 11.9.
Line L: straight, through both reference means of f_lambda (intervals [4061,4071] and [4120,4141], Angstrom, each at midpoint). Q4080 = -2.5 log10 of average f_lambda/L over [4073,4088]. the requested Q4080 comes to -0.19 mag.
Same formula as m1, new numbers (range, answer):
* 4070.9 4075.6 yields 11.3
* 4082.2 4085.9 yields 12.6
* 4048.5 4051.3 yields 12.6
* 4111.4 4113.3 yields 12.3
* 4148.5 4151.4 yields 11.6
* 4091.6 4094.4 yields 12.9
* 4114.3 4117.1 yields 12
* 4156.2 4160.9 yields 10.7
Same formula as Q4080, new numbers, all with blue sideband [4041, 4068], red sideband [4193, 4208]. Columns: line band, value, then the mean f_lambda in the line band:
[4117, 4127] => -0.070 mag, 12.3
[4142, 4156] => 0.051 mag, 11.3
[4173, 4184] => 0.132 mag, 10.7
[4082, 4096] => -0.145 mag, 12.7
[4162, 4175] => 0.072 mag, 11.2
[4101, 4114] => -0.034 mag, 11.7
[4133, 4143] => -0.011 mag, 11.8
